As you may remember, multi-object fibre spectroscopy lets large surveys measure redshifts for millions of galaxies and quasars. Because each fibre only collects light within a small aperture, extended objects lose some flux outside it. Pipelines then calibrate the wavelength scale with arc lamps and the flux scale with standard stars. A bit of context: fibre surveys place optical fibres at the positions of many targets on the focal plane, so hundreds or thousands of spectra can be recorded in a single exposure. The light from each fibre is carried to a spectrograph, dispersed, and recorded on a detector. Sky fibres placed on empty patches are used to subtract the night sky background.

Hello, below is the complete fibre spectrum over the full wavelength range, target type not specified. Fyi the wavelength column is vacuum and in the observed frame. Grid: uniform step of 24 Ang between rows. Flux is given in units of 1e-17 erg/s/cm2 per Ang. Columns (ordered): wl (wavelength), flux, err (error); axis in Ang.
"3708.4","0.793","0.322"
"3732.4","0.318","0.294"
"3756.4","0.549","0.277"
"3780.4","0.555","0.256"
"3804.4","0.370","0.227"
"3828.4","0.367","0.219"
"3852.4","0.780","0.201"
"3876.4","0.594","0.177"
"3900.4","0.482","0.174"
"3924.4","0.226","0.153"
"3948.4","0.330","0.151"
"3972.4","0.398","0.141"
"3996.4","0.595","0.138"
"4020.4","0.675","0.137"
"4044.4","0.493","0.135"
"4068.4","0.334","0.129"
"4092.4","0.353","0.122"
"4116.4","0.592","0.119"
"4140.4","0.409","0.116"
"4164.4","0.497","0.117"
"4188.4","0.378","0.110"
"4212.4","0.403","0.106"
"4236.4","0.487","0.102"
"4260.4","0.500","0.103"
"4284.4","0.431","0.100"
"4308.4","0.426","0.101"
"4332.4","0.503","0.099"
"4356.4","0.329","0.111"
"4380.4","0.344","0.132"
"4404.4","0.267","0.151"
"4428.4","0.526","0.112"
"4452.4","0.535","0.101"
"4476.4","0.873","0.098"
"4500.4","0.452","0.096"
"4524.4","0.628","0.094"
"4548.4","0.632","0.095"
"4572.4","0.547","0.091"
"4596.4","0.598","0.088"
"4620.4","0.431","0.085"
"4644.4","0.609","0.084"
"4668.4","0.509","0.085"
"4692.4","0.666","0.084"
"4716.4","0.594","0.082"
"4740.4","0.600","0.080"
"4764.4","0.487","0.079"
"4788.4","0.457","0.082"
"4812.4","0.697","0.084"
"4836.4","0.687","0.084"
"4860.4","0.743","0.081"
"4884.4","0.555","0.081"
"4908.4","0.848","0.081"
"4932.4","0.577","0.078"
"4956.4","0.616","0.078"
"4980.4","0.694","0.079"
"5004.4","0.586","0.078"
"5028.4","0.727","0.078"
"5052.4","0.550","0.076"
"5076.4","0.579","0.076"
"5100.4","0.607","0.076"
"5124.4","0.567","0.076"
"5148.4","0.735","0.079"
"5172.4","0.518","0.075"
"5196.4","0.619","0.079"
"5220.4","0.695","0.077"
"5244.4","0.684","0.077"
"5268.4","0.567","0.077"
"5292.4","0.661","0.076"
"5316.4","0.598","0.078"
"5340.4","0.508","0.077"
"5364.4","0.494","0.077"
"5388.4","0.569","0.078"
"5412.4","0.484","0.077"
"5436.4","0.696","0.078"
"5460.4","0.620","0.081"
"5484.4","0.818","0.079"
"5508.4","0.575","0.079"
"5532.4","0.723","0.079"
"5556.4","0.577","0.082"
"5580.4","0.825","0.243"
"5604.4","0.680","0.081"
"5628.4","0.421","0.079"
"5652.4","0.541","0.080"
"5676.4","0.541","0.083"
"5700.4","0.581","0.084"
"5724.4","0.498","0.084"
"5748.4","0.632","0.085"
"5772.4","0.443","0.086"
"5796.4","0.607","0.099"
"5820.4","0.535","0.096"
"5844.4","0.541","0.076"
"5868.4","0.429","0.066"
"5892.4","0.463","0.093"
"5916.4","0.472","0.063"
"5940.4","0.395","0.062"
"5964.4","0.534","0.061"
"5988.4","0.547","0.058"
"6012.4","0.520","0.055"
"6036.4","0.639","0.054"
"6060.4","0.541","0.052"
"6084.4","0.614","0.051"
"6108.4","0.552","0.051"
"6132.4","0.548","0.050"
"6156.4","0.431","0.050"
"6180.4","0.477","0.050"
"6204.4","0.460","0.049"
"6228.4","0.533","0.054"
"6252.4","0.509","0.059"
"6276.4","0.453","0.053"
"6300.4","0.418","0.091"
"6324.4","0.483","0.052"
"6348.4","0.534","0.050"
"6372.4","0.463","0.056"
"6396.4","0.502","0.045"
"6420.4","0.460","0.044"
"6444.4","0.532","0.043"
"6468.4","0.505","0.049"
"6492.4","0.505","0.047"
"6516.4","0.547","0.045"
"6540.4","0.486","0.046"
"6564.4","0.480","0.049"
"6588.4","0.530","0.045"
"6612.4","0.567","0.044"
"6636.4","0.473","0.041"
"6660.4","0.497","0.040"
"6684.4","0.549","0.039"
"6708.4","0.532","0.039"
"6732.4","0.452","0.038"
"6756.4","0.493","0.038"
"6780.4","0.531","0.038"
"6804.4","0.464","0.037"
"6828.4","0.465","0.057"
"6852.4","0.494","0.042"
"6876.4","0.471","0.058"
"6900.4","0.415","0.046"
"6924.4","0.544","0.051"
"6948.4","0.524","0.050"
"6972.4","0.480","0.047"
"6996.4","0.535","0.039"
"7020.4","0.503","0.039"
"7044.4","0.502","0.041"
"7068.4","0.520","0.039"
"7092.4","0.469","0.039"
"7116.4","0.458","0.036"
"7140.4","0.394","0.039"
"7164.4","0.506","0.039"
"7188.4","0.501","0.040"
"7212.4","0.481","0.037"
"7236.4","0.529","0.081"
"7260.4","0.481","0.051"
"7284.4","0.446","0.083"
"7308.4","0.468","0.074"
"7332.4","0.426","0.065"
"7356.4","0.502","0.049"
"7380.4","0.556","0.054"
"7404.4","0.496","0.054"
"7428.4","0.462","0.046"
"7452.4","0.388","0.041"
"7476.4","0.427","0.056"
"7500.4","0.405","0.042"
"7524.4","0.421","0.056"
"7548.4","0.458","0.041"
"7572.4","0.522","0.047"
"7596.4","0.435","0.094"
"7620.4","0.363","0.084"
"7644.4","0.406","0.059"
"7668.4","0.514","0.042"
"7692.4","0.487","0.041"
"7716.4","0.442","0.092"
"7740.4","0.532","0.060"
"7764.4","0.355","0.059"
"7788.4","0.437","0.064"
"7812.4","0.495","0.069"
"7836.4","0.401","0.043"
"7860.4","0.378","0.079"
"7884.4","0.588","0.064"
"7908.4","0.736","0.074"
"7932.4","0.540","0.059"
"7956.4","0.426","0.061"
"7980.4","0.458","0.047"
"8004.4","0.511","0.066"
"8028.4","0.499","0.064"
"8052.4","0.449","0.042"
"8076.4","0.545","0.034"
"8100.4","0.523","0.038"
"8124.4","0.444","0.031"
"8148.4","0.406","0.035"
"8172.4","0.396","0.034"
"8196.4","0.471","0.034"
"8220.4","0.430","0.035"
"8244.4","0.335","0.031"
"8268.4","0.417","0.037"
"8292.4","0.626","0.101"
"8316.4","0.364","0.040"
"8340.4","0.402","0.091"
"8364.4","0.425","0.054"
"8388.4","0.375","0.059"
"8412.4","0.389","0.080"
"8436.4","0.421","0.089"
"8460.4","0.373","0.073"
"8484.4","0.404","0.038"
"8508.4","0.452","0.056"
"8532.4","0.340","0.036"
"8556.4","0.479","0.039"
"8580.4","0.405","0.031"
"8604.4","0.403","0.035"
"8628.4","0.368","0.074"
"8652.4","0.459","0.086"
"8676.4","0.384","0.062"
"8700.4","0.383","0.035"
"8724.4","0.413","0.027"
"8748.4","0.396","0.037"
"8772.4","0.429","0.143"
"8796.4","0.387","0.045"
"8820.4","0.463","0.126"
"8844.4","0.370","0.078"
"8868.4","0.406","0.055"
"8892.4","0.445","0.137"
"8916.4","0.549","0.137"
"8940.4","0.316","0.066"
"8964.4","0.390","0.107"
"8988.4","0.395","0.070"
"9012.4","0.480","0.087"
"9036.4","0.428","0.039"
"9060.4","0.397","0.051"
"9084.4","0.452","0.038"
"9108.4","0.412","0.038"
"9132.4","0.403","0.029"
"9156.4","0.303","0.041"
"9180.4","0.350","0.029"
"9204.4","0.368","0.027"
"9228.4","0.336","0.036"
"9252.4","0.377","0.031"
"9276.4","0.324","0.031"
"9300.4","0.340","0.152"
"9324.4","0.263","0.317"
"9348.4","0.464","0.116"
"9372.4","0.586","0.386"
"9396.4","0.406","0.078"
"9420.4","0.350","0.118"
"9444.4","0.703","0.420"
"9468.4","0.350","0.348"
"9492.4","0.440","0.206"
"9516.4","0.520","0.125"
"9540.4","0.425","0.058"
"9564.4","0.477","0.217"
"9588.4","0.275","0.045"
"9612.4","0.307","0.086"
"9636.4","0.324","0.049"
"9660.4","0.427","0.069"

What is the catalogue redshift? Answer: 0.20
